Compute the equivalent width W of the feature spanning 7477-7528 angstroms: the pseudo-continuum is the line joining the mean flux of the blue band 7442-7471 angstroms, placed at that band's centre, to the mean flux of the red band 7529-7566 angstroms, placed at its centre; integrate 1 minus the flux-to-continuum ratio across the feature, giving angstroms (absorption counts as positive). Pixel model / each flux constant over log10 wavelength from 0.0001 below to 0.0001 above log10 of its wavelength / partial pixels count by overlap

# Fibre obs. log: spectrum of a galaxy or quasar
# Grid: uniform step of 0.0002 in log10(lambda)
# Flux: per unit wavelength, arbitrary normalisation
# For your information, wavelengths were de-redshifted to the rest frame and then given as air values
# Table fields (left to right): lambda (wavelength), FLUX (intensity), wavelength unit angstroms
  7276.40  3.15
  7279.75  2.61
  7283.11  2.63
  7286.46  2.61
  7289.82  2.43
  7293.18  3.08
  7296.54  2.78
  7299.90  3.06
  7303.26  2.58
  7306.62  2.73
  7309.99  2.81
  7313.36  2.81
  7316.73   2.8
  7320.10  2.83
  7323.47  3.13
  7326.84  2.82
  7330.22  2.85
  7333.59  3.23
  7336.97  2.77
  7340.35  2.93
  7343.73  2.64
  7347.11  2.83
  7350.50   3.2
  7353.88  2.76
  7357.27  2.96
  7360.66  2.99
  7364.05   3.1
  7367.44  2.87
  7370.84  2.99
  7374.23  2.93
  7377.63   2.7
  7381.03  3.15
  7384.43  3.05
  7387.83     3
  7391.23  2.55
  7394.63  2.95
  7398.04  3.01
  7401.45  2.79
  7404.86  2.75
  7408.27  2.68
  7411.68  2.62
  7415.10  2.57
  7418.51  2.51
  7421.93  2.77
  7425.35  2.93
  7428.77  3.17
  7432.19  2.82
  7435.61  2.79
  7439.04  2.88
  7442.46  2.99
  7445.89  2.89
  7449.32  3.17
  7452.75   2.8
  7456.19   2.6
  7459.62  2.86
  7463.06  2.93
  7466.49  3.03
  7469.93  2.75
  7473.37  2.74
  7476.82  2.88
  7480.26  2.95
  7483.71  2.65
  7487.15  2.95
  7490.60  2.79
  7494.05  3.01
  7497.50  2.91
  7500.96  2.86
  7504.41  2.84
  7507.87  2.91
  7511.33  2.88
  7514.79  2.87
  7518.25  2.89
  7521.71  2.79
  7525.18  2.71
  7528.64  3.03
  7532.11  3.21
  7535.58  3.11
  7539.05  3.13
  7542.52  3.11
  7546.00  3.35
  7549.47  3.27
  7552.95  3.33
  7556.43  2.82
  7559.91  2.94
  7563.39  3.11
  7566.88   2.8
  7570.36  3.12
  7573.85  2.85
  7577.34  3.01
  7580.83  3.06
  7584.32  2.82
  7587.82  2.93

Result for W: 2.48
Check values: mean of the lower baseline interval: 2.89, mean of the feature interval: 2.86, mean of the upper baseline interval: 3.13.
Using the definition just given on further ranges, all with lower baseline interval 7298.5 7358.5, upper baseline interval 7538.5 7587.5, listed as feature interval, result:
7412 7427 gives 1.3 angstroms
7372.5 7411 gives 0.8 angstroms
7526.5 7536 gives -0.2 angstroms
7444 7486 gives 1.7 angstroms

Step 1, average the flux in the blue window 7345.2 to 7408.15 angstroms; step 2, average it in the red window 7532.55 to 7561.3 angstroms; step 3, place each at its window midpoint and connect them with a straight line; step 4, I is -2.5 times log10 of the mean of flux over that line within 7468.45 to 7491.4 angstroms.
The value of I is 0.09 mag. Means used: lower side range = 2.91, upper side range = 3.14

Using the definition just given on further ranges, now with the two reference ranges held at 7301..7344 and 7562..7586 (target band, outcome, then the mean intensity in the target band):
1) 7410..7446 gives 0.03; 2.81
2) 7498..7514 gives 0.02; 2.87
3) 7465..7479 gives 0.03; 2.85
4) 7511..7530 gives 0.03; 2.86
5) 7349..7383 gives -0.03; 2.96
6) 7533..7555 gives -0.09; 3.21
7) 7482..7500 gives 0.02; 2.86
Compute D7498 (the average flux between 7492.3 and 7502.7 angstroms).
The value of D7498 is 2.93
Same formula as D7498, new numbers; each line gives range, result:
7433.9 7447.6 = 2.89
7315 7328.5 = 2.9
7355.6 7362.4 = 2.98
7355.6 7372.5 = 2.98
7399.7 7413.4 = 2.71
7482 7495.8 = 2.85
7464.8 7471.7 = 2.89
